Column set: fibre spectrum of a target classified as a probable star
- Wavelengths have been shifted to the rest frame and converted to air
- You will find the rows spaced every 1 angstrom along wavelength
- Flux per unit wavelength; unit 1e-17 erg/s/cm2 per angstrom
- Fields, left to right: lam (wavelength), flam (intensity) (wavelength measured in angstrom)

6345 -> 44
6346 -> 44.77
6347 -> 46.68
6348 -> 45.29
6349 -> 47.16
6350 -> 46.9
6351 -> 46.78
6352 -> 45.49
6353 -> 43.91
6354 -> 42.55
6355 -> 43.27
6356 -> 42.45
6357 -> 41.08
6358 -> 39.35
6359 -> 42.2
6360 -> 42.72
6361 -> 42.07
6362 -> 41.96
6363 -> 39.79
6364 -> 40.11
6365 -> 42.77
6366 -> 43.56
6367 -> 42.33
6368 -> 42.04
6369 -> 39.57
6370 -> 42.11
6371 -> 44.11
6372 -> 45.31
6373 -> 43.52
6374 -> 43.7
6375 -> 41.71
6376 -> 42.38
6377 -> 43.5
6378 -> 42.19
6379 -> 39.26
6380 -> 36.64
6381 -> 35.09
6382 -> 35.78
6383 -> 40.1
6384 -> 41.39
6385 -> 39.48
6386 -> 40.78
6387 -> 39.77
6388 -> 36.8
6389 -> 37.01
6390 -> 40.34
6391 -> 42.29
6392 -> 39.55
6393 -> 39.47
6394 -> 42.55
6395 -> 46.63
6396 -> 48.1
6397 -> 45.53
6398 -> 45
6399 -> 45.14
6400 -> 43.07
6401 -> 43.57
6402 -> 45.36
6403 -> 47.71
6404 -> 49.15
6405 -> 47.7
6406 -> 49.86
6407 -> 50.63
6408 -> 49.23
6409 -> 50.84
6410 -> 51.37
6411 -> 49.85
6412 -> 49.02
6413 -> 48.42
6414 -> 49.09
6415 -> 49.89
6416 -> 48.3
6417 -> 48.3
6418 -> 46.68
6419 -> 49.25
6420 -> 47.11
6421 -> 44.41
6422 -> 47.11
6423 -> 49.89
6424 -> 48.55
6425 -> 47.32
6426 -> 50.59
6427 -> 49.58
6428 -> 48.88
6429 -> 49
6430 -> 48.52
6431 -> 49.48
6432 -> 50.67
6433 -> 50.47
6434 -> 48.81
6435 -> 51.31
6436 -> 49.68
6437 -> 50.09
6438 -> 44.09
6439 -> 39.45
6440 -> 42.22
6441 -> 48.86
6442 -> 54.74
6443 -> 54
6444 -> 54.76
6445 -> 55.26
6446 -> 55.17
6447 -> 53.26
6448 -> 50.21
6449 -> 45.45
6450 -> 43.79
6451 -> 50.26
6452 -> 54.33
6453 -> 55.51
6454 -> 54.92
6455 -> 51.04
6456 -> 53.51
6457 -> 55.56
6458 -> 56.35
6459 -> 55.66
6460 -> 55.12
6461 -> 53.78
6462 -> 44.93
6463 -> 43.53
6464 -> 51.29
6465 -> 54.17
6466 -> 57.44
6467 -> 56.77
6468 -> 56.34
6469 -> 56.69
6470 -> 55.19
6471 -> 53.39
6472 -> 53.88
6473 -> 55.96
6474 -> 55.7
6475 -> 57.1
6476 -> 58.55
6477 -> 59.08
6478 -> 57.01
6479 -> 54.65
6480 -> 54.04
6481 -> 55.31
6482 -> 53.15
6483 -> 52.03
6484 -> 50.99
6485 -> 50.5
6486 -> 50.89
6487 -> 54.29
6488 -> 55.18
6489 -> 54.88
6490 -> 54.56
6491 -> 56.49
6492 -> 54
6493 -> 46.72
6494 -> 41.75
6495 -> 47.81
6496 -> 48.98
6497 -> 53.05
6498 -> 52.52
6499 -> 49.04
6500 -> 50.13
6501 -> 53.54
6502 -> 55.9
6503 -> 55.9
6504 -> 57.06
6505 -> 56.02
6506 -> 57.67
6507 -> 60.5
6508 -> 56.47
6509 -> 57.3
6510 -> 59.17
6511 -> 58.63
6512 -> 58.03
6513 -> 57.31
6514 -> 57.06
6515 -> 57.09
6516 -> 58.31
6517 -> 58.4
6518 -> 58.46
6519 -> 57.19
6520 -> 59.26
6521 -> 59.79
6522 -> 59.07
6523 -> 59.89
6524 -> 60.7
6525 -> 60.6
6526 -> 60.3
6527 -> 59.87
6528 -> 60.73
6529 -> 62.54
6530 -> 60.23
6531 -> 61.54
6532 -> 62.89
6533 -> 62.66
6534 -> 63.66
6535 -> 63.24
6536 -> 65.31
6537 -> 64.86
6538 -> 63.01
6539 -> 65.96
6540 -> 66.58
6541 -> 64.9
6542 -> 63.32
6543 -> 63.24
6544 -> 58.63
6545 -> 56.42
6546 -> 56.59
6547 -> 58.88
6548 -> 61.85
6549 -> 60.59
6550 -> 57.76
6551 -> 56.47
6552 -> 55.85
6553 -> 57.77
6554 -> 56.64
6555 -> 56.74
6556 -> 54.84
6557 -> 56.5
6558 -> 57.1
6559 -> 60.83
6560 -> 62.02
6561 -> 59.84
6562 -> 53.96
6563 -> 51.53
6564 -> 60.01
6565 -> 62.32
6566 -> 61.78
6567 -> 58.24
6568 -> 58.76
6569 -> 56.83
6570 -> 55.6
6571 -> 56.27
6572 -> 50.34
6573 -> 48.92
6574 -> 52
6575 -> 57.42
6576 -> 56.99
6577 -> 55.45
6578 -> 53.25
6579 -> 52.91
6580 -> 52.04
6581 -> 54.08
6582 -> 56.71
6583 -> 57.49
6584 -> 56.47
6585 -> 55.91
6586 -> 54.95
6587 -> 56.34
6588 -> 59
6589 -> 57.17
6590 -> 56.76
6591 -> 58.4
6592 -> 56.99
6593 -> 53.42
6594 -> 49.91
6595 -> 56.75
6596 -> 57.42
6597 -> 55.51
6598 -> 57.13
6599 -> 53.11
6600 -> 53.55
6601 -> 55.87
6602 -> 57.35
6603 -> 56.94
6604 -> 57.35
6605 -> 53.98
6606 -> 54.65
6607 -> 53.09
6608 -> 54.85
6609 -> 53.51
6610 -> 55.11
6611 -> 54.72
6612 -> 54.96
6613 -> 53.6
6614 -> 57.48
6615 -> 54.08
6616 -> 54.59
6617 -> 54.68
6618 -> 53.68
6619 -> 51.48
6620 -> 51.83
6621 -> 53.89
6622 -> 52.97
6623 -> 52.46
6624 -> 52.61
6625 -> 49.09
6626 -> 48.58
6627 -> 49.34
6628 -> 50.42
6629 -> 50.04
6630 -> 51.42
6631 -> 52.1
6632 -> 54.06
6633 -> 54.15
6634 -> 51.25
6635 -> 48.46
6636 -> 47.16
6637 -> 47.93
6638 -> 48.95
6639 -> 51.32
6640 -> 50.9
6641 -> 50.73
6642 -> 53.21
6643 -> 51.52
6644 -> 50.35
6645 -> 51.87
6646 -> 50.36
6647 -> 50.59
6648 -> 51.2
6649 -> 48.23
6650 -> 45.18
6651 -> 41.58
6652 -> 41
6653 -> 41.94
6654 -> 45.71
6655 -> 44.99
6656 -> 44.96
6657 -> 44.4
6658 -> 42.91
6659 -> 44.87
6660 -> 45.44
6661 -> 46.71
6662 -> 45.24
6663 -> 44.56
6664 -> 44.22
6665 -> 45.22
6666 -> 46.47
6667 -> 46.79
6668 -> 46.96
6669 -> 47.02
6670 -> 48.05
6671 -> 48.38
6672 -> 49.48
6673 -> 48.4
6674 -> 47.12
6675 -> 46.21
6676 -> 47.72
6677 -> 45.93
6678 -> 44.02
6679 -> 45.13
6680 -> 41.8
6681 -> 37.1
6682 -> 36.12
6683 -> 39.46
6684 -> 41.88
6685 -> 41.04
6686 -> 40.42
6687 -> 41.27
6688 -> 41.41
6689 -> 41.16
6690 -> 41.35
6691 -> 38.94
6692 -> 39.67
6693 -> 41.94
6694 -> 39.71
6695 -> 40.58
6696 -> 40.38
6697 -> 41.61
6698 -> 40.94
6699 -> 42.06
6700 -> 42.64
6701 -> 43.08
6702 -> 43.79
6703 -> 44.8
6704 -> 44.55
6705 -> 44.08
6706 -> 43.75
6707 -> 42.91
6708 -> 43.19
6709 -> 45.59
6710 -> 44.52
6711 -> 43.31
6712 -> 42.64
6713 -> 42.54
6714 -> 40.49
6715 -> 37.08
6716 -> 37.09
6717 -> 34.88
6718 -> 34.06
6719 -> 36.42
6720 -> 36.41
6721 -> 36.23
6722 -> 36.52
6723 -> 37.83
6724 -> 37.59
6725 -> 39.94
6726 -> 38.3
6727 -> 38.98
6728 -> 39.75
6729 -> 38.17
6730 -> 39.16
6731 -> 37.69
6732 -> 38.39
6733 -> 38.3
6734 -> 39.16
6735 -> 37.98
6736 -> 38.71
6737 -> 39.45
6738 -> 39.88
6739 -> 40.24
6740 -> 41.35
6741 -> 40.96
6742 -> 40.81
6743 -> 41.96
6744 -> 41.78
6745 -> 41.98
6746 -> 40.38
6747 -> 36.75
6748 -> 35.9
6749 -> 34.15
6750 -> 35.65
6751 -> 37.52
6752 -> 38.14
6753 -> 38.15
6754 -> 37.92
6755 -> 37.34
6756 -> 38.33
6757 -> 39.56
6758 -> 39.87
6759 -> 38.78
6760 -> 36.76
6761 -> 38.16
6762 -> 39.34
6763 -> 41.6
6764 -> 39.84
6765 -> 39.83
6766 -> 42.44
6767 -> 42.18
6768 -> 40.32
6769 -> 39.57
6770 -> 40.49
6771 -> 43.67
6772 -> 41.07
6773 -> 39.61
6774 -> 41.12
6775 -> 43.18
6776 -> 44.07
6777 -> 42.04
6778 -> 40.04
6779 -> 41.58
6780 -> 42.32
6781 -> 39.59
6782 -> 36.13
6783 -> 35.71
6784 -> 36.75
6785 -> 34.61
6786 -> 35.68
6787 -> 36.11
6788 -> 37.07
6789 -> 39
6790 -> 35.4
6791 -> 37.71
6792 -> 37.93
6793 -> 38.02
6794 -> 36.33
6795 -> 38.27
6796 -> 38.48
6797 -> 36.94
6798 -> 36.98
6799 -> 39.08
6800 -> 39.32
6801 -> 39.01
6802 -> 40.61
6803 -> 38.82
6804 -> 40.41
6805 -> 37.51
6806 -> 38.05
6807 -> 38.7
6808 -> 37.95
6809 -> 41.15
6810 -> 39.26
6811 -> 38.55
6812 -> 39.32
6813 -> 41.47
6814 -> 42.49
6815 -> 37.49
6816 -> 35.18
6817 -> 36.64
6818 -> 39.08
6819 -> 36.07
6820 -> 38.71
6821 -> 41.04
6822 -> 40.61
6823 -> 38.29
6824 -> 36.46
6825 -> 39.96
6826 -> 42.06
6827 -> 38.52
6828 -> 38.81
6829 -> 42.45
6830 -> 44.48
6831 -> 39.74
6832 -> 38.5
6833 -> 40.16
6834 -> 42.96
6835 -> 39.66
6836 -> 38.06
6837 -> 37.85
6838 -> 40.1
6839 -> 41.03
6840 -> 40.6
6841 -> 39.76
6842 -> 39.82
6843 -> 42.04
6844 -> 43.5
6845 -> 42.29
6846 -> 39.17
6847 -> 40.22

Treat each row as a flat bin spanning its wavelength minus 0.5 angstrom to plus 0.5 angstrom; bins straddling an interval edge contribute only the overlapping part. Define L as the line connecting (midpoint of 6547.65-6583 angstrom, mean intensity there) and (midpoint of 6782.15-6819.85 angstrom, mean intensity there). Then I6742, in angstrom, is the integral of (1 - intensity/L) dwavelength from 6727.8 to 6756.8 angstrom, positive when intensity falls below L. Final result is 2.6 angstrom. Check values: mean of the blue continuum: 56.6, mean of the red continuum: 38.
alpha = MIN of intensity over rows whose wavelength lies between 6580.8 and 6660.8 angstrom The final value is 41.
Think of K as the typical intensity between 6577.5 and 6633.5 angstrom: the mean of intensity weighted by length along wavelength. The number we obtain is 54.3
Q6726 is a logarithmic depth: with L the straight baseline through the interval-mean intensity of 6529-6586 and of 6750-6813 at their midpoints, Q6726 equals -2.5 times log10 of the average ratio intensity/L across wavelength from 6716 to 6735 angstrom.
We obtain 0.166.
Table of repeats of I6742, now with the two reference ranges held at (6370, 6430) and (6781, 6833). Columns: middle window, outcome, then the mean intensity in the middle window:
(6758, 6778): -0.8 angstrom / 40.7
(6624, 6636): -2.7 angstrom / 50.7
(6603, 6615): -3.8 angstrom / 54.9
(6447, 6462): -2.8 angstrom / 52.3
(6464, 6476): -3.2 angstrom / 55.6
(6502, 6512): -3.3 angstrom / 57.6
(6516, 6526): -3.8 angstrom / 59.3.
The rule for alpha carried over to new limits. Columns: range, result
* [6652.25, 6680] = 41.8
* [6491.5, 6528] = 41.75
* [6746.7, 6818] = 34.15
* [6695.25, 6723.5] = 34.06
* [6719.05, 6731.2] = 36.23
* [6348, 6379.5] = 39.26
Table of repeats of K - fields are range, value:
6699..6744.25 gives 40.2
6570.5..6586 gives 54.4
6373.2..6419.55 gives 44.3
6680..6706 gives 41.3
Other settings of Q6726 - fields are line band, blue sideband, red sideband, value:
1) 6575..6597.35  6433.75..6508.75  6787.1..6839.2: -0.16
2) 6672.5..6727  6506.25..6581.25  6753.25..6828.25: 0.13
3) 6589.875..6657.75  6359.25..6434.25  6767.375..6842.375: -0.24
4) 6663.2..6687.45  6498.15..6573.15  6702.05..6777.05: 0.03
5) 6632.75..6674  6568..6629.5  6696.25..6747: 0.01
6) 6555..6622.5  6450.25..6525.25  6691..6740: -0.15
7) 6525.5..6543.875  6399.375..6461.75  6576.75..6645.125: -0.21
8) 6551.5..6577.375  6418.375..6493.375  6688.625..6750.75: -0.20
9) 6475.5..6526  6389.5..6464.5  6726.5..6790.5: -0.19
